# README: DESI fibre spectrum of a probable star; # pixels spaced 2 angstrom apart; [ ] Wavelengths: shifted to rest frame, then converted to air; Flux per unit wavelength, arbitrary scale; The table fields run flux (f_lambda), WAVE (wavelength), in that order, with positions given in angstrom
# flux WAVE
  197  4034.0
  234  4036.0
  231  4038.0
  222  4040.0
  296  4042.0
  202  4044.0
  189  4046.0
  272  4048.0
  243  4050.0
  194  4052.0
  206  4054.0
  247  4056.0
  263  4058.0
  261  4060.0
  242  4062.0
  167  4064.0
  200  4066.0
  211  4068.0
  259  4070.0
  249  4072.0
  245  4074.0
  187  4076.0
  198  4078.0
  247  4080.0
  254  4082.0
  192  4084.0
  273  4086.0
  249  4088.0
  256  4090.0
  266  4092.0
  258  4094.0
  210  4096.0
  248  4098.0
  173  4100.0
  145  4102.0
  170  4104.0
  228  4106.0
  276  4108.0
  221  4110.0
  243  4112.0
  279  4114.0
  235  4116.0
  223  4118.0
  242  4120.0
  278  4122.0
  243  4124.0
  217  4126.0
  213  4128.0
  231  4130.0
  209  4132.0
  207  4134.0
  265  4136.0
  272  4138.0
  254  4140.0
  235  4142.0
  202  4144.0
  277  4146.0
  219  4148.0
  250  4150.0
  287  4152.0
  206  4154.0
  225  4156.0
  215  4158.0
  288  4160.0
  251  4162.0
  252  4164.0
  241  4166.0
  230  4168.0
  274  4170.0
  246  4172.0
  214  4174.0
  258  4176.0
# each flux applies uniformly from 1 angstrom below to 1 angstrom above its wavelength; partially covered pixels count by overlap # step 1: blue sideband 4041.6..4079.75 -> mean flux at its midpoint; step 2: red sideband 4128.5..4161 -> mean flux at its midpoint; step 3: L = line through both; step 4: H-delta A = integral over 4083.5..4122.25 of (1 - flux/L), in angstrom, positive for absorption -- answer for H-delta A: 0.1 angstrom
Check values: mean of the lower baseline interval 227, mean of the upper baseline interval 240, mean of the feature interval 233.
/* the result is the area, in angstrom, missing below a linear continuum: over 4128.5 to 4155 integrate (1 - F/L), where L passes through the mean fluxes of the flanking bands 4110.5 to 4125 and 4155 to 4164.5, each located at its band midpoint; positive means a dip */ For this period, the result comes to 0.8 angstrom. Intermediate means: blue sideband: 248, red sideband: 246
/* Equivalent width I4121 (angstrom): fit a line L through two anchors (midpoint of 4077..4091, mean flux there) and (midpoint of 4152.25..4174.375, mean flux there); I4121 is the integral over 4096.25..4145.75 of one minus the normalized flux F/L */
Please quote 2.1 angstrom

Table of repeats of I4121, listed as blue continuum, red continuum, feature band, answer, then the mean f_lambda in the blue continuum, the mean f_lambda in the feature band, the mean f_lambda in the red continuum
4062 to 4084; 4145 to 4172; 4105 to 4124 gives -1.1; 221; 247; 247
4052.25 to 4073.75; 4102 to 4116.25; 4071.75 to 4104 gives 0.5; 230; 226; 230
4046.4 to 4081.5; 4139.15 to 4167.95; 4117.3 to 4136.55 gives 0.5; 229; 232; 243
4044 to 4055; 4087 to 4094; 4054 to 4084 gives 1.0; 219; 229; 257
